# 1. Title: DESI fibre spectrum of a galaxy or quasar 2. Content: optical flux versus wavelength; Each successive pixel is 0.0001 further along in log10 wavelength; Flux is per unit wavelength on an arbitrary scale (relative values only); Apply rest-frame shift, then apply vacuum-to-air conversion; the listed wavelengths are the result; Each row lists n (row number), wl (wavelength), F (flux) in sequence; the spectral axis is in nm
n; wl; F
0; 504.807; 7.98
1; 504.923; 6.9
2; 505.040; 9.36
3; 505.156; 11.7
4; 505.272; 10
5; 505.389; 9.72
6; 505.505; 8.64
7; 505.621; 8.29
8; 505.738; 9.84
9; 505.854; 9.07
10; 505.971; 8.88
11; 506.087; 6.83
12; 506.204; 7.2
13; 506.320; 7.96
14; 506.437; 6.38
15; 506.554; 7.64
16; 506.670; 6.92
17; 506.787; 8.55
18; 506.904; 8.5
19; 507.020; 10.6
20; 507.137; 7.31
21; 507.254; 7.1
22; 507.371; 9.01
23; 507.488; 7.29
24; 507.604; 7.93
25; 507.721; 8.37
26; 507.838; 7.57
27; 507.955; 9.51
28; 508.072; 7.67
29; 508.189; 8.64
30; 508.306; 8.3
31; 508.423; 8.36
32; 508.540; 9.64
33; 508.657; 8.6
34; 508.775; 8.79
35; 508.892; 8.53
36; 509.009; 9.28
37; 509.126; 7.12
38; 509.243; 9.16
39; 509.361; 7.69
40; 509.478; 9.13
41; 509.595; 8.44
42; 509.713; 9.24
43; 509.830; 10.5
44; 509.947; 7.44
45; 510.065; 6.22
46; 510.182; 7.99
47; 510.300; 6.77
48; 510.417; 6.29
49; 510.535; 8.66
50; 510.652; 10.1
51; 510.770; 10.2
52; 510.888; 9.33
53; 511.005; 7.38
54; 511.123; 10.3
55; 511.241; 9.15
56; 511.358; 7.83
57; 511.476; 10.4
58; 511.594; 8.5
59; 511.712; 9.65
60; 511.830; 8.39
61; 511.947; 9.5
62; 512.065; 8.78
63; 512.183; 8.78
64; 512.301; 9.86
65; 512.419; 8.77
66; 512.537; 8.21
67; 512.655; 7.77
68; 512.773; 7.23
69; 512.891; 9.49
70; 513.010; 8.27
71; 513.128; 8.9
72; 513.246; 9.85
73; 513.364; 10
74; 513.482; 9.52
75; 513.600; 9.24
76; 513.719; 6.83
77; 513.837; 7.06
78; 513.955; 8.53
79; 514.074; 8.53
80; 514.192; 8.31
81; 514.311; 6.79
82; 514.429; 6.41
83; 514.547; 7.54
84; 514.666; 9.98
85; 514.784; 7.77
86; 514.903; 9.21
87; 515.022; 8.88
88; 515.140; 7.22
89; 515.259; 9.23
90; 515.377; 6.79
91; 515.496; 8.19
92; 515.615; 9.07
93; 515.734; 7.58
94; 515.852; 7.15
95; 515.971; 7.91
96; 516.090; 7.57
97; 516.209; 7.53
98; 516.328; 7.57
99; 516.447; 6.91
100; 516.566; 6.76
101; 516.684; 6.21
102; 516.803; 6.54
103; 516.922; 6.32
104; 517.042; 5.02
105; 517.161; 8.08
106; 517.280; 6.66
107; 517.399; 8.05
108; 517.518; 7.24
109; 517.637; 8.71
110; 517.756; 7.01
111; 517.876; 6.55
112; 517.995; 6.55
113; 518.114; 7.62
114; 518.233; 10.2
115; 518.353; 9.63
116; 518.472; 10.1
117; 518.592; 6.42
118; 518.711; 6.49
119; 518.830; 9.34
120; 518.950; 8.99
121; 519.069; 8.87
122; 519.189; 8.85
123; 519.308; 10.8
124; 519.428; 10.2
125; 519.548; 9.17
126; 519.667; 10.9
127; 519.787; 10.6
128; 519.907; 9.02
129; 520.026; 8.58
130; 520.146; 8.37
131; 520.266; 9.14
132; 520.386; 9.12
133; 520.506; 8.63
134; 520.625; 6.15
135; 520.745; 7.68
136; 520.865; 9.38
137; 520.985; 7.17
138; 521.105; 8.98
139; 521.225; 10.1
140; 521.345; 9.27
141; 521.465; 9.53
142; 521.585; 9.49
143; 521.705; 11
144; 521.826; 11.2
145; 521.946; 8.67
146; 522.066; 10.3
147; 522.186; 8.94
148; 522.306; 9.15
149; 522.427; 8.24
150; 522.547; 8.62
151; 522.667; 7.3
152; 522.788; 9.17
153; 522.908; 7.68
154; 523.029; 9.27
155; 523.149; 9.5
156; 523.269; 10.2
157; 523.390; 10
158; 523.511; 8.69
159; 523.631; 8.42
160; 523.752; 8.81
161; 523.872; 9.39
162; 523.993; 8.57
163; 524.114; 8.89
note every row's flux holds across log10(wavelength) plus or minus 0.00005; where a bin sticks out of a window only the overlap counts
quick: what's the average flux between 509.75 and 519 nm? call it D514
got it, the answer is 8.16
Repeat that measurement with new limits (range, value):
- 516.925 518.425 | 7.58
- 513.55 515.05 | 8.05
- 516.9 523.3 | 8.68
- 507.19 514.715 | 8.51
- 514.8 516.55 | 7.88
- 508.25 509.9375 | 8.73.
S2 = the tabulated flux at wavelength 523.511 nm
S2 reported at 8.69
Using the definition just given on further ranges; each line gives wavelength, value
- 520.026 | 8.58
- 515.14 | 7.22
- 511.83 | 8.39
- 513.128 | 8.9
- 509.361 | 7.69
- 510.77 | 10.2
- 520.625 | 6.15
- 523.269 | 10.2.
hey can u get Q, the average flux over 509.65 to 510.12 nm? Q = 8.36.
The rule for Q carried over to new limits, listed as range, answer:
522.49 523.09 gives 8.41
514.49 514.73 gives 8.75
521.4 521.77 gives 9.99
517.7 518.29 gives 7.58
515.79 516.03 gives 7.55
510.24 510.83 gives 8.4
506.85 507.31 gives 8.39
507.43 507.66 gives 7.64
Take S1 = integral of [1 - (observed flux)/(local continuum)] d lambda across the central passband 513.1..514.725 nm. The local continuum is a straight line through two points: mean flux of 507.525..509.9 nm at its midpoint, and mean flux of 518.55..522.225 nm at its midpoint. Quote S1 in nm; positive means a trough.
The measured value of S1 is 0.08 nm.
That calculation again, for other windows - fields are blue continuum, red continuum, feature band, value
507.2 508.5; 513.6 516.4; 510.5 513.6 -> -0.39 nm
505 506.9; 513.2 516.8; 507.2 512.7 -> -0.18 nm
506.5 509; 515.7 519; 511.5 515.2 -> -0.31 nm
